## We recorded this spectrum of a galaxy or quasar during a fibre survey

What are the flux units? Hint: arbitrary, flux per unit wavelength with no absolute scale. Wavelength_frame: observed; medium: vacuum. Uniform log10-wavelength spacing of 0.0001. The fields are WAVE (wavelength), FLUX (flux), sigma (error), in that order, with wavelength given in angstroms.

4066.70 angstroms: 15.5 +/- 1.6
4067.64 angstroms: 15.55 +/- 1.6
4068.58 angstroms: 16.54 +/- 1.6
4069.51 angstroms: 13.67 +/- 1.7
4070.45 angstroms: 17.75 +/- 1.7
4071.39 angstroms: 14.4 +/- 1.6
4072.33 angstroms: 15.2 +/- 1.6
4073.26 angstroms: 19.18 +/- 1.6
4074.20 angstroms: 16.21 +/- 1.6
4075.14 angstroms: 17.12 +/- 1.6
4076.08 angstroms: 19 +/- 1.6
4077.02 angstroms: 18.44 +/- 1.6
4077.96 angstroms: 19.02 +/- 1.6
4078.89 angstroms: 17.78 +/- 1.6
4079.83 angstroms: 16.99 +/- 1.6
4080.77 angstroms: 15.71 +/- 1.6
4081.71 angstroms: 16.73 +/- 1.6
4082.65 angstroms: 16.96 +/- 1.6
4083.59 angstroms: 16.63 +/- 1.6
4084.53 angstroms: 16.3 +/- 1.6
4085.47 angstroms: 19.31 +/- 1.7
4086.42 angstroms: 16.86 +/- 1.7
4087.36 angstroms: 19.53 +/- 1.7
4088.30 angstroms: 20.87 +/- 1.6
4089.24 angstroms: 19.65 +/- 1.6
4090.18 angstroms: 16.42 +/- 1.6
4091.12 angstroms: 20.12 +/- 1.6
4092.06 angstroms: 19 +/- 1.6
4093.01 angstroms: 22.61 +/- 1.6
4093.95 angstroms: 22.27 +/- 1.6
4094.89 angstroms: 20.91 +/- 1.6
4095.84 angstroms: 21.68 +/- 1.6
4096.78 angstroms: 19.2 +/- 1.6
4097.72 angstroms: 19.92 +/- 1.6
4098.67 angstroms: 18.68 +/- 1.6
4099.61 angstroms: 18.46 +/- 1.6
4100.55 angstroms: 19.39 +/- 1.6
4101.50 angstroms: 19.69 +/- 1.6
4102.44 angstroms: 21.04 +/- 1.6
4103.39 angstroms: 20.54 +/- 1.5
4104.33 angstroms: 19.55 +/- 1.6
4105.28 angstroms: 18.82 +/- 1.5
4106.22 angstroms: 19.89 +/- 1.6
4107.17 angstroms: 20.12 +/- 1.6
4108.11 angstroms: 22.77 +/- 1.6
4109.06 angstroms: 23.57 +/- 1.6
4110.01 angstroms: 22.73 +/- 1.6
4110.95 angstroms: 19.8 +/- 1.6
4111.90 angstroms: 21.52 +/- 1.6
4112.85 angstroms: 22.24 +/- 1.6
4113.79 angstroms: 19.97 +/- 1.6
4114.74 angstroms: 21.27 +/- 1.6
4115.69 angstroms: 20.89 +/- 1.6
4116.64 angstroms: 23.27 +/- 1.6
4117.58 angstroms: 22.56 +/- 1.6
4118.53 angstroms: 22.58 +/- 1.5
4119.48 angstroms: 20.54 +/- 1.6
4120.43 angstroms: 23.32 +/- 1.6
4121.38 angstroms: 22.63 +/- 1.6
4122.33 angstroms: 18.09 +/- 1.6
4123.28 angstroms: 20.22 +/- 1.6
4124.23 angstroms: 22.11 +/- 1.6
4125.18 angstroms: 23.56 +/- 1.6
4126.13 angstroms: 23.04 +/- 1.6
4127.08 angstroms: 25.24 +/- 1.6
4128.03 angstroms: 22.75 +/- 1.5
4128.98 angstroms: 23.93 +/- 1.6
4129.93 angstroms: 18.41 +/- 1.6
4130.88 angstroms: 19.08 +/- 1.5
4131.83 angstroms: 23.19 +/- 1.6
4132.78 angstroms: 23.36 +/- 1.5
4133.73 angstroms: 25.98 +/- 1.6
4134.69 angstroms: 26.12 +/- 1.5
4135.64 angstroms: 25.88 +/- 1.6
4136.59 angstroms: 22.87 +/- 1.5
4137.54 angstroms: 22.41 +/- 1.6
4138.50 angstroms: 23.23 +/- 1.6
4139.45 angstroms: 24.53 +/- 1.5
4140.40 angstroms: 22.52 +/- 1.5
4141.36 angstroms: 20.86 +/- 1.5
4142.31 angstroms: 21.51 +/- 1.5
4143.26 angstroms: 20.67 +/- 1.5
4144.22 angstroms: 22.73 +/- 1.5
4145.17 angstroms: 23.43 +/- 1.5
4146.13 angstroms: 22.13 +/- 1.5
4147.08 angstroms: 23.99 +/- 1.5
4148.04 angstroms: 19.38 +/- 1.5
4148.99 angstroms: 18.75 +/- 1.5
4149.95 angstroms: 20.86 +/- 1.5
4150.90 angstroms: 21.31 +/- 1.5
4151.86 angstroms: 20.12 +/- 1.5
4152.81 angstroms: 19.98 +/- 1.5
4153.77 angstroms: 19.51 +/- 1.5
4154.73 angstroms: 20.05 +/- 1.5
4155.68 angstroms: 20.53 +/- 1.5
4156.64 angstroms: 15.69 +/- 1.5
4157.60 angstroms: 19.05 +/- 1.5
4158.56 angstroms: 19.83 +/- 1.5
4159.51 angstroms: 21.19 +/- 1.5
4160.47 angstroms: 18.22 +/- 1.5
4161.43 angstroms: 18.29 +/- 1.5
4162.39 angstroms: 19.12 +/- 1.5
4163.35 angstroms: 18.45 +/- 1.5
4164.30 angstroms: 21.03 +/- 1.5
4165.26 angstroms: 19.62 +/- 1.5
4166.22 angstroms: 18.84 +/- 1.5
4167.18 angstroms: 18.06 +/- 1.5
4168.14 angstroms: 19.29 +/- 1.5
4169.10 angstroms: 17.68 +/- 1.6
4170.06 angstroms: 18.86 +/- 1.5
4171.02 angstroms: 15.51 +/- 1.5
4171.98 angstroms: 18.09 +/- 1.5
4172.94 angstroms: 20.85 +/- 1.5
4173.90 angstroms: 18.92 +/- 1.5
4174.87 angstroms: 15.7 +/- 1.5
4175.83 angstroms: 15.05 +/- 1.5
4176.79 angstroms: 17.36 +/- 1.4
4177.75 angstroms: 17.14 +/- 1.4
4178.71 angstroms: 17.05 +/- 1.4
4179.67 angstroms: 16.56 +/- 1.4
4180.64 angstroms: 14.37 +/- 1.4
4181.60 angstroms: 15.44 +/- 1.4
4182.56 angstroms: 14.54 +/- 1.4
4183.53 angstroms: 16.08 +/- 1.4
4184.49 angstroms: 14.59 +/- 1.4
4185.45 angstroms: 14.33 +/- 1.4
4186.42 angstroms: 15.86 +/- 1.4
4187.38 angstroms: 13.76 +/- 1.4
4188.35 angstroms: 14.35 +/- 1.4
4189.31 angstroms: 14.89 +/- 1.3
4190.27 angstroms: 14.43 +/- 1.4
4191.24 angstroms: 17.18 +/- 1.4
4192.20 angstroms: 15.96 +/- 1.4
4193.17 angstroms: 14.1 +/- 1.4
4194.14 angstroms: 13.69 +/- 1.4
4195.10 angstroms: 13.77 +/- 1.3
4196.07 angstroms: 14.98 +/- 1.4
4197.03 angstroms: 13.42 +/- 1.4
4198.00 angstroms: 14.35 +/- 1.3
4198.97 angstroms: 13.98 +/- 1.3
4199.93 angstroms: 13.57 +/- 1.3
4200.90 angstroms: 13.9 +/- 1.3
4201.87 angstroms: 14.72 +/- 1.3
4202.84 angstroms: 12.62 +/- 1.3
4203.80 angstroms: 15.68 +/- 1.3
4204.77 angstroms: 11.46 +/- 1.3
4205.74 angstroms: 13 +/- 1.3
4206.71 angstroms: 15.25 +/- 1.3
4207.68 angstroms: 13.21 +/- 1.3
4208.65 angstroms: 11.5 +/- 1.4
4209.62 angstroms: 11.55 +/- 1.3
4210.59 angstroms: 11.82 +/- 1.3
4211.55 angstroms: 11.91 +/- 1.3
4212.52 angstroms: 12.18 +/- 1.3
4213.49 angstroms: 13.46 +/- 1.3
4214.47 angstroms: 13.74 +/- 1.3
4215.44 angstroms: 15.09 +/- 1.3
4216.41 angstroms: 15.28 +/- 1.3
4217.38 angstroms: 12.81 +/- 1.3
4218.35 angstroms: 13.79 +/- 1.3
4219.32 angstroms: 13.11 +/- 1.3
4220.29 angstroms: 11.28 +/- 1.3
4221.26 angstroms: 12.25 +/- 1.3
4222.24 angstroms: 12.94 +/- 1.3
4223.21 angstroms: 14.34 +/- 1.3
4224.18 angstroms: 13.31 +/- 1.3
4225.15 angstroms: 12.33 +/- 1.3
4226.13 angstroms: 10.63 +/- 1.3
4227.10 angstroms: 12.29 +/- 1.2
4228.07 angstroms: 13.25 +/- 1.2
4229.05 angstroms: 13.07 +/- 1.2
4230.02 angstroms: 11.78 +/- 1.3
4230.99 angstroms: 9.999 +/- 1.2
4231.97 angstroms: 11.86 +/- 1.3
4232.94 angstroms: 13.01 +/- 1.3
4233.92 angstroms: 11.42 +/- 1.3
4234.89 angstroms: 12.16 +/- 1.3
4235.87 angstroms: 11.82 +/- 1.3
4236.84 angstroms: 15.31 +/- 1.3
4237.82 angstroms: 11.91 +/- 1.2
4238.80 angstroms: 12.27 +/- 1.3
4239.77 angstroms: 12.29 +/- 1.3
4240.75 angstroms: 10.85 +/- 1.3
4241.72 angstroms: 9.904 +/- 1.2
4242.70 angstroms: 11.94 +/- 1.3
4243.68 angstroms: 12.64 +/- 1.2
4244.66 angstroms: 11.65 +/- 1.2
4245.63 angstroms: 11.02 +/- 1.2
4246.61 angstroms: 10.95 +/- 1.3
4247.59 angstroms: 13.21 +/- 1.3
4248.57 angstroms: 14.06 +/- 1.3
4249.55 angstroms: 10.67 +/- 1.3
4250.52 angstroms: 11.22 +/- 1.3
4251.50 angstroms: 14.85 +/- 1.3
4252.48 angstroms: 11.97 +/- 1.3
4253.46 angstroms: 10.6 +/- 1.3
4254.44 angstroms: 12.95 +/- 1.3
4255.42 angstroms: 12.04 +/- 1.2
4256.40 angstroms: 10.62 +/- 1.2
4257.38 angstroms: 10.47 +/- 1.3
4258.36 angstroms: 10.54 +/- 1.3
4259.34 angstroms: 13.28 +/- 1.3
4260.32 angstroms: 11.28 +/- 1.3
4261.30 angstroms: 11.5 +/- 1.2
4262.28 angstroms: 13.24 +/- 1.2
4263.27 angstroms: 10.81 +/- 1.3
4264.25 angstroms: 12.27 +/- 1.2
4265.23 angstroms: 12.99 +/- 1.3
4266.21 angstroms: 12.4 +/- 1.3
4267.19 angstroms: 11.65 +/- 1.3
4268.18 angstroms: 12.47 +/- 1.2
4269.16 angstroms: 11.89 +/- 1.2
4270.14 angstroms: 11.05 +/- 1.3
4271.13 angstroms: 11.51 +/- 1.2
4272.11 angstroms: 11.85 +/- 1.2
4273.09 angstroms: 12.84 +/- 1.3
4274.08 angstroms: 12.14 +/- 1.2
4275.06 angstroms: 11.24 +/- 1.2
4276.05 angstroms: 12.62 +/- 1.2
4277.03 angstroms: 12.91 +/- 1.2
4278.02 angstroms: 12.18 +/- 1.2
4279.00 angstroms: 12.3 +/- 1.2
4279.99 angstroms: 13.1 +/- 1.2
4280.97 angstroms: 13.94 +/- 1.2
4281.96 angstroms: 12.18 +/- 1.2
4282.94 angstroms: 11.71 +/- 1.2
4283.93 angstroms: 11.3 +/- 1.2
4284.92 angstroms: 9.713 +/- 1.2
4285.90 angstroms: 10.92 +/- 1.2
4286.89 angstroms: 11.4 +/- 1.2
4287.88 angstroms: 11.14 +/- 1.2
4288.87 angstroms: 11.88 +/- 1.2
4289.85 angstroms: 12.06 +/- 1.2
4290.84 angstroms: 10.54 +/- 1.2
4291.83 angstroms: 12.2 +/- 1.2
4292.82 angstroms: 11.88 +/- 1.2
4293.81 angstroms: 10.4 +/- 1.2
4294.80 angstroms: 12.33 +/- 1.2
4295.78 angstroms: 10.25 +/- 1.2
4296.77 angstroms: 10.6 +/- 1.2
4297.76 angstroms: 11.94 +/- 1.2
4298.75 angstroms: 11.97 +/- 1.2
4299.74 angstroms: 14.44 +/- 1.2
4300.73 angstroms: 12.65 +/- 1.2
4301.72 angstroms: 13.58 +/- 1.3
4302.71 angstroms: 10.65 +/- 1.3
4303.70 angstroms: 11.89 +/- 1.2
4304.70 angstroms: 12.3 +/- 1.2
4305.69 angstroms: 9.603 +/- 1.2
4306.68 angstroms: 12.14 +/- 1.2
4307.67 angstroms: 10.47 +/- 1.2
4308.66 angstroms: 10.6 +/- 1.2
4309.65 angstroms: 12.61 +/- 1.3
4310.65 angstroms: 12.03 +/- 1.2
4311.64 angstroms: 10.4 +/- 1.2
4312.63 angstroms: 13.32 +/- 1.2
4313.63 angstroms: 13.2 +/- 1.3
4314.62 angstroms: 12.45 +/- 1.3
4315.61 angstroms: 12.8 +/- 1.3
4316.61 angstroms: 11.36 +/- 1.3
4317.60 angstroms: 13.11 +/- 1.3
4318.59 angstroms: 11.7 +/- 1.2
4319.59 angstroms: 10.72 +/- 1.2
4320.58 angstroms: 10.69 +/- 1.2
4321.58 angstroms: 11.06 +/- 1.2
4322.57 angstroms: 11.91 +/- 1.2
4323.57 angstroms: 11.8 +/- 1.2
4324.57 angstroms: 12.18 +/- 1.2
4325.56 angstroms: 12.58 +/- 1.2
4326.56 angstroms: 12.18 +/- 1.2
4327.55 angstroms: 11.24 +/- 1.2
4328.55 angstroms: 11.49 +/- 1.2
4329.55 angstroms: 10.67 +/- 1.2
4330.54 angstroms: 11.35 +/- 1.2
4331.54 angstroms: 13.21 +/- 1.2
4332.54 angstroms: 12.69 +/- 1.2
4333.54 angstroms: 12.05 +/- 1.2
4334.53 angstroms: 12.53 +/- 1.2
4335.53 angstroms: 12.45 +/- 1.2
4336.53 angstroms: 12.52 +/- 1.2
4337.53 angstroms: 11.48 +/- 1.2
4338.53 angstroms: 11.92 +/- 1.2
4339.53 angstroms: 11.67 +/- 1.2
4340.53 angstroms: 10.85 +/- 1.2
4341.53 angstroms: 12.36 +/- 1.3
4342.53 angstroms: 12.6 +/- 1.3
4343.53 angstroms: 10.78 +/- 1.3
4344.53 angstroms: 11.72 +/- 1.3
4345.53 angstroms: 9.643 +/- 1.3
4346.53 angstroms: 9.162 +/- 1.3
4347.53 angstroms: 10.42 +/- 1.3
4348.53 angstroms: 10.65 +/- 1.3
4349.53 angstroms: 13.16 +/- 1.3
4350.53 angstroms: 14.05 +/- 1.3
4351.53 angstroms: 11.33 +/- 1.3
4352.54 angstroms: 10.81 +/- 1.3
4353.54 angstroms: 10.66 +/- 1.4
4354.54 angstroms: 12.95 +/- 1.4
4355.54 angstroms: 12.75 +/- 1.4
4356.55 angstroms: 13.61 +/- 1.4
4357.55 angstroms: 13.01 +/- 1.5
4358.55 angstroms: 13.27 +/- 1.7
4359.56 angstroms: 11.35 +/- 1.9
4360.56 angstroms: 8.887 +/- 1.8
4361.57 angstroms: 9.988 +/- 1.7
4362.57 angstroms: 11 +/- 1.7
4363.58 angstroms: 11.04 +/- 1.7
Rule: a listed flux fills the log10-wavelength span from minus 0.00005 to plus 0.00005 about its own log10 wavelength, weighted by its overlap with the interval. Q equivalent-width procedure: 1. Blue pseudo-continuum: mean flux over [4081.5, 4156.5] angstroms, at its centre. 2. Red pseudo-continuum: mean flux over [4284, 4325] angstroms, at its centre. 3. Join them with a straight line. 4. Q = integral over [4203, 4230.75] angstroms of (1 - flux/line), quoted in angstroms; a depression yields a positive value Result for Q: 5.5 angstroms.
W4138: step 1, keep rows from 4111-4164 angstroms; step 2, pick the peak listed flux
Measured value 26.12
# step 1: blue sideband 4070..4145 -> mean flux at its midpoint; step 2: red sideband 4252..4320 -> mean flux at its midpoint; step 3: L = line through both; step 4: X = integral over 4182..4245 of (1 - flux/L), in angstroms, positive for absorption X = 8.8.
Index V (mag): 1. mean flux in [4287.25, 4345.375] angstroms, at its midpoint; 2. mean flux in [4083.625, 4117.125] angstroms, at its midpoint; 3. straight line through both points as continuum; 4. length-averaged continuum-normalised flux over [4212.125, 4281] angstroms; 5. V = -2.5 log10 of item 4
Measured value 0.18 mag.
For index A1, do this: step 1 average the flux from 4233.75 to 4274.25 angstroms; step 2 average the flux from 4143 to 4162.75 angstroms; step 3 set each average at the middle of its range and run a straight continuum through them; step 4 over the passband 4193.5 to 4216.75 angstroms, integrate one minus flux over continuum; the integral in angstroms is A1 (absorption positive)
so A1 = 3.6 angstroms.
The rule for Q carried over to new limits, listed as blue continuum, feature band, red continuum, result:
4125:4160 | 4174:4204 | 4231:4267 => 4.3 angstroms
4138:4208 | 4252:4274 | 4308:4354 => 3.7 angstroms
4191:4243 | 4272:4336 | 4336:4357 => 1.2 angstroms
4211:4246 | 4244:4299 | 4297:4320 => 1.7 angstroms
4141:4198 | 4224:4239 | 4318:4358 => 3.2 angstroms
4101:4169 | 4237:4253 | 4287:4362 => 3.7 angstroms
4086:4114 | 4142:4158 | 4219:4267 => -2.9 angstroms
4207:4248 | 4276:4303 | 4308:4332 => 0.3 angstroms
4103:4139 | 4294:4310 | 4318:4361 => 2.1 angstroms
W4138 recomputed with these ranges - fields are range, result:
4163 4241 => 21.03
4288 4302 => 14.44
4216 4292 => 15.31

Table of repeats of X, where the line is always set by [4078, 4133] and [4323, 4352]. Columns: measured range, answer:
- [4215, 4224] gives 1.52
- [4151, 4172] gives -0.80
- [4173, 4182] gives 0.56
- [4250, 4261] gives 2.24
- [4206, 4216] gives 2.11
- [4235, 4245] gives 2.16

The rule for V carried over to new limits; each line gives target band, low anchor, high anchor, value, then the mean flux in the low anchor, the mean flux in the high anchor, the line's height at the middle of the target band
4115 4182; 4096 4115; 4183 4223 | -0.166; 20.5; 13.8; 17.5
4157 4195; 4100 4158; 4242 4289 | 0.082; 21.6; 11.9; 18.2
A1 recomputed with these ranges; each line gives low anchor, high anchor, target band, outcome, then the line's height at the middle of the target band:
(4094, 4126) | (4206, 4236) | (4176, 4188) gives 0.0 angstroms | 15.6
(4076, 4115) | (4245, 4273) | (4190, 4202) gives 0.3 angstroms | 14.9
